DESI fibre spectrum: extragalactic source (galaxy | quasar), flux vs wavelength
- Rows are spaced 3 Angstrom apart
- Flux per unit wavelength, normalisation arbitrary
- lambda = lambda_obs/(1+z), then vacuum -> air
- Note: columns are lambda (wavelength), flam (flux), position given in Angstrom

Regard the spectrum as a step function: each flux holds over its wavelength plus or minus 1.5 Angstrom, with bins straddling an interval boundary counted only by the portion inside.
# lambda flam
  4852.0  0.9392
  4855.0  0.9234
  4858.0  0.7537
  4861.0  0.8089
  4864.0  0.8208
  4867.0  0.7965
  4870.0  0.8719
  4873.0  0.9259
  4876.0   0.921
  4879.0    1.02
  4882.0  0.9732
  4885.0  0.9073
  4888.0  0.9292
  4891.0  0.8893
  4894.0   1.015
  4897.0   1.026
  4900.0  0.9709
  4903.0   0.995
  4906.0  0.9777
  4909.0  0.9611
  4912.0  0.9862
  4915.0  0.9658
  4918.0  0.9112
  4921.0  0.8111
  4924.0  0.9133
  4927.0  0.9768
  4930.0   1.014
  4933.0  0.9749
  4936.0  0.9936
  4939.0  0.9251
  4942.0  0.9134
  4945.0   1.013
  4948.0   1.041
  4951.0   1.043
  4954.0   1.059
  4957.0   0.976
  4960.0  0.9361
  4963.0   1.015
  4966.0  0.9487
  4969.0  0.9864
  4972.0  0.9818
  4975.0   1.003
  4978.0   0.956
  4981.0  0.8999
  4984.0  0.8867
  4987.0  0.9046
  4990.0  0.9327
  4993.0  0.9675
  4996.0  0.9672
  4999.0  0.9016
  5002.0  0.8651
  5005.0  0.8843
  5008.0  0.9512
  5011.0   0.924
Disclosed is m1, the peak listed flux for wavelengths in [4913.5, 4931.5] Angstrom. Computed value 1.014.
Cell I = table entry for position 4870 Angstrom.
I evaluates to 0.8719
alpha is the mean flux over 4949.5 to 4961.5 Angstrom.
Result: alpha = 1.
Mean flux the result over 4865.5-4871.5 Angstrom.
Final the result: 0.834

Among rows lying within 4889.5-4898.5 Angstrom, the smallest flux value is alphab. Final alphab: 0.8893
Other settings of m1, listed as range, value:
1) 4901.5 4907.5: 0.995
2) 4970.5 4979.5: 1.003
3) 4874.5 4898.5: 1.026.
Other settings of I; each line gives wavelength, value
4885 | 0.9073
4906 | 0.9777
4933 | 0.9749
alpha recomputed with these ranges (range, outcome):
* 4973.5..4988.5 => 0.93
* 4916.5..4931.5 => 0.925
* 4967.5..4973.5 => 0.984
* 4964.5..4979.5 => 0.975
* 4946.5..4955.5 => 1.05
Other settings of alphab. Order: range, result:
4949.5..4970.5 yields 0.9361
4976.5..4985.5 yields 0.8867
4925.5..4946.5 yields 0.9134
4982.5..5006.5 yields 0.8651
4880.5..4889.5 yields 0.9073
